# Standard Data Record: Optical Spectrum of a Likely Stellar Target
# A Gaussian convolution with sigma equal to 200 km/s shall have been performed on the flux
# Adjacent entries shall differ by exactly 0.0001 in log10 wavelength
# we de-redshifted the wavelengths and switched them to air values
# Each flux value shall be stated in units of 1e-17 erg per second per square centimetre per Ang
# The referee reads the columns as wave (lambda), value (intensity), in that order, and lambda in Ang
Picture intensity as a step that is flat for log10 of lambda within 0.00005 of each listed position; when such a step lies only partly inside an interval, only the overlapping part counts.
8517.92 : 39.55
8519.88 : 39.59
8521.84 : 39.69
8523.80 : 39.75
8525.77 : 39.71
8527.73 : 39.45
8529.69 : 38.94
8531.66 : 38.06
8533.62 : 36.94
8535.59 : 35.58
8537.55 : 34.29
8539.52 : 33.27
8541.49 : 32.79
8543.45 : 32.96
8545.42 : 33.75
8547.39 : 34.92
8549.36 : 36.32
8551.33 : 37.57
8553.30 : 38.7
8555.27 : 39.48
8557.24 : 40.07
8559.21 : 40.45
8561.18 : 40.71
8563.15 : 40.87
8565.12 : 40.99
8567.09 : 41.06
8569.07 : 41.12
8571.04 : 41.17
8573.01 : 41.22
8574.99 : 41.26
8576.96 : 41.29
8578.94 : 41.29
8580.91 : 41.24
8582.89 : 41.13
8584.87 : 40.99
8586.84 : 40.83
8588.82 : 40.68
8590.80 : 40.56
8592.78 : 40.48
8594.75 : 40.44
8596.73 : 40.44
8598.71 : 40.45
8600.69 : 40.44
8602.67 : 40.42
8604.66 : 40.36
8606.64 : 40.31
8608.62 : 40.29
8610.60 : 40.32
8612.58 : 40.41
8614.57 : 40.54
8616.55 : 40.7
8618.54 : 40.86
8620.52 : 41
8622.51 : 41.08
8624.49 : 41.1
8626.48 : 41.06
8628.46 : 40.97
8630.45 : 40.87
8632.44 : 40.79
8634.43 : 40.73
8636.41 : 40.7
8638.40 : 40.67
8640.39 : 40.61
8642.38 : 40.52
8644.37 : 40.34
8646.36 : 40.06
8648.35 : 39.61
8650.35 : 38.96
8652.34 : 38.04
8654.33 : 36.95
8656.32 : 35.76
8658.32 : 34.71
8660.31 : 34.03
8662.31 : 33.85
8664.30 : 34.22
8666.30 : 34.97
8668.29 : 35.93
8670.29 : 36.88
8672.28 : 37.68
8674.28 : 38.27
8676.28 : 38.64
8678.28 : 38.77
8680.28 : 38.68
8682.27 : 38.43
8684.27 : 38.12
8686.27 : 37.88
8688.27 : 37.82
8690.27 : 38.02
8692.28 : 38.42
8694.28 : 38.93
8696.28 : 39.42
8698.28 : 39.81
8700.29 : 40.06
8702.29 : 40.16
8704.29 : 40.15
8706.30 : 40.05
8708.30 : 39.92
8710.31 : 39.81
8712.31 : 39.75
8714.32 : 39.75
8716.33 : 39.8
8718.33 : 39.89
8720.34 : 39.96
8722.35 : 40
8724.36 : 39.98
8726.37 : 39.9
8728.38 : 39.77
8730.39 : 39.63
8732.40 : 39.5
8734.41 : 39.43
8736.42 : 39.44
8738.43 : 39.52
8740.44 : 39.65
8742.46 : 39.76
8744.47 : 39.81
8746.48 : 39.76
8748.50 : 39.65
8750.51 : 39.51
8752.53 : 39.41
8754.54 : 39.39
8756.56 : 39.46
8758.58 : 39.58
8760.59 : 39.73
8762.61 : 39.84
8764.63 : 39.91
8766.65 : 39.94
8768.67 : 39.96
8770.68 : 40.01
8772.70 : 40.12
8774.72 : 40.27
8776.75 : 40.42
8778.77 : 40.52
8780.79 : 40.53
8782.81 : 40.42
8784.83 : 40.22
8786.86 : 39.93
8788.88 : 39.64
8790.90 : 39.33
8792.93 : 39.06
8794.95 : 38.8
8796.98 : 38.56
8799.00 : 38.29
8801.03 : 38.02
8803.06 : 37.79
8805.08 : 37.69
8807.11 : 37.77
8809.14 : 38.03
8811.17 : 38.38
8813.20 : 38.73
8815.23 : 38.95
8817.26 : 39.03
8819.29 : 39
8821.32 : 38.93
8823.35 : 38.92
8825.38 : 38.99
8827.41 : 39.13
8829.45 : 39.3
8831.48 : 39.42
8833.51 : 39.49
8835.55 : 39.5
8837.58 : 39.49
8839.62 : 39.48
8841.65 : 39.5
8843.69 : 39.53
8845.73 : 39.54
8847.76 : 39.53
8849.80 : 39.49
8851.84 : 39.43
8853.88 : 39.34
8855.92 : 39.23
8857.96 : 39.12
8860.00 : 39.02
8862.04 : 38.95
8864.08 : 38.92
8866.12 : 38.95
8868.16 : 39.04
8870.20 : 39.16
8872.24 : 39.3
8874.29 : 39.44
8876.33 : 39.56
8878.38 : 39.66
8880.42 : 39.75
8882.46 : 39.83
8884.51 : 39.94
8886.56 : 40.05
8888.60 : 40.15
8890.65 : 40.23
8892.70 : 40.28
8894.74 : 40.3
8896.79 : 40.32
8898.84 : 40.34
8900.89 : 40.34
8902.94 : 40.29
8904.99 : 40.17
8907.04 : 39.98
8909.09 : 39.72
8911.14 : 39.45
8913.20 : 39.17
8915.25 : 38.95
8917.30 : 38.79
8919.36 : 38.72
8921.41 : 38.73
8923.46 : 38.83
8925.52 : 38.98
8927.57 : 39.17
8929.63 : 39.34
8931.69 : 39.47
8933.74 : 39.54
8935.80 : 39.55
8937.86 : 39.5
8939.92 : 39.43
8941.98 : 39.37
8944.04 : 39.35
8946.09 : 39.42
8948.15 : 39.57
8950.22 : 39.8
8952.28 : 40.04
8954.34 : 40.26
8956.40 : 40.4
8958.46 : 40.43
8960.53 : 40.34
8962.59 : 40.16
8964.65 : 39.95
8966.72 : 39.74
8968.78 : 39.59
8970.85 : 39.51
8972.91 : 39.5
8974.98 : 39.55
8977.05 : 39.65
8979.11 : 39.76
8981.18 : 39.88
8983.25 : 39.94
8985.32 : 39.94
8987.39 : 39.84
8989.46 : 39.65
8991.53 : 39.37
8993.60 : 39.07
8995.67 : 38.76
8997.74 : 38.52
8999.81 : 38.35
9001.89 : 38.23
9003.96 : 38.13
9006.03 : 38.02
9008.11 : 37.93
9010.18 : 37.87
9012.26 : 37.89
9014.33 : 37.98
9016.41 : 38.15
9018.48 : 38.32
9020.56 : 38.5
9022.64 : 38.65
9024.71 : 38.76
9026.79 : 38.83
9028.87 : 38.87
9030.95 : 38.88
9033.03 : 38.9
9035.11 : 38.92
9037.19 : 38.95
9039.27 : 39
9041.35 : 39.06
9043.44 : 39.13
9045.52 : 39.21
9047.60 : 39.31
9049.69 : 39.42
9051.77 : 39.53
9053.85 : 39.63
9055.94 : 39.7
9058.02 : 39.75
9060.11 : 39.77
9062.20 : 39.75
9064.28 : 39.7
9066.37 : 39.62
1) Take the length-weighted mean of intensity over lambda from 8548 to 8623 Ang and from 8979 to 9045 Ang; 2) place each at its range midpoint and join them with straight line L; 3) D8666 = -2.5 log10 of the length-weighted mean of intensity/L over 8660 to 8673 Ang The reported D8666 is 0.136 mag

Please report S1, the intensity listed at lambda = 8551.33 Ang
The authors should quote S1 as 37.57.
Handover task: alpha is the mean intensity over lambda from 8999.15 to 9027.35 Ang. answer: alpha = 38.2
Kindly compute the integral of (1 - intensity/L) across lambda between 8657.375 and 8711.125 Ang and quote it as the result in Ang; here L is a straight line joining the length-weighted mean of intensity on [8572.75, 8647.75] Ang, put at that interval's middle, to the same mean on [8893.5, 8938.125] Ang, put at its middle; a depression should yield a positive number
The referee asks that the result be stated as 3.3 Ang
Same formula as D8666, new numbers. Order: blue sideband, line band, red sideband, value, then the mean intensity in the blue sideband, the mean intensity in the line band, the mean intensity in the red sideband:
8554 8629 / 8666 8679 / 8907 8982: 0.085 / 40.7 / 37.4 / 39.6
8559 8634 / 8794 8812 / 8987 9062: 0.048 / 40.8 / 38.1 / 38.9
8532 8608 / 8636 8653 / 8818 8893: -0.020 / 39.1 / 39.9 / 39.4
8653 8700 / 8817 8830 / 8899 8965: -0.012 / 37.3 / 39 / 39.6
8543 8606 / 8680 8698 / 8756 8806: 0.033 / 39.9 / 38.5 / 39.5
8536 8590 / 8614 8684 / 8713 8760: 0.014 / 38.9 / 38.8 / 39.7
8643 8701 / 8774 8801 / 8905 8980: -0.031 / 37.7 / 39.6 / 39.6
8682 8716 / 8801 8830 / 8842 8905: 0.026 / 39.2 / 38.6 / 39.6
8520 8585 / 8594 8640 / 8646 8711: -0.065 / 38.7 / 40.6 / 37.9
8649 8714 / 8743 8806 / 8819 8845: -0.021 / 37.9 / 39.5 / 39.3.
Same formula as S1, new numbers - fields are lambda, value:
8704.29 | 40.15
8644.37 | 40.34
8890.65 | 40.23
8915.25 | 38.95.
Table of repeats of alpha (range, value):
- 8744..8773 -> 39.7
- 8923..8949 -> 39.4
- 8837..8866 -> 39.3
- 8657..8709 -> 37.8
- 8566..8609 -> 40.8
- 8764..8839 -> 39.3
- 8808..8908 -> 39.5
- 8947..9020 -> 39.3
